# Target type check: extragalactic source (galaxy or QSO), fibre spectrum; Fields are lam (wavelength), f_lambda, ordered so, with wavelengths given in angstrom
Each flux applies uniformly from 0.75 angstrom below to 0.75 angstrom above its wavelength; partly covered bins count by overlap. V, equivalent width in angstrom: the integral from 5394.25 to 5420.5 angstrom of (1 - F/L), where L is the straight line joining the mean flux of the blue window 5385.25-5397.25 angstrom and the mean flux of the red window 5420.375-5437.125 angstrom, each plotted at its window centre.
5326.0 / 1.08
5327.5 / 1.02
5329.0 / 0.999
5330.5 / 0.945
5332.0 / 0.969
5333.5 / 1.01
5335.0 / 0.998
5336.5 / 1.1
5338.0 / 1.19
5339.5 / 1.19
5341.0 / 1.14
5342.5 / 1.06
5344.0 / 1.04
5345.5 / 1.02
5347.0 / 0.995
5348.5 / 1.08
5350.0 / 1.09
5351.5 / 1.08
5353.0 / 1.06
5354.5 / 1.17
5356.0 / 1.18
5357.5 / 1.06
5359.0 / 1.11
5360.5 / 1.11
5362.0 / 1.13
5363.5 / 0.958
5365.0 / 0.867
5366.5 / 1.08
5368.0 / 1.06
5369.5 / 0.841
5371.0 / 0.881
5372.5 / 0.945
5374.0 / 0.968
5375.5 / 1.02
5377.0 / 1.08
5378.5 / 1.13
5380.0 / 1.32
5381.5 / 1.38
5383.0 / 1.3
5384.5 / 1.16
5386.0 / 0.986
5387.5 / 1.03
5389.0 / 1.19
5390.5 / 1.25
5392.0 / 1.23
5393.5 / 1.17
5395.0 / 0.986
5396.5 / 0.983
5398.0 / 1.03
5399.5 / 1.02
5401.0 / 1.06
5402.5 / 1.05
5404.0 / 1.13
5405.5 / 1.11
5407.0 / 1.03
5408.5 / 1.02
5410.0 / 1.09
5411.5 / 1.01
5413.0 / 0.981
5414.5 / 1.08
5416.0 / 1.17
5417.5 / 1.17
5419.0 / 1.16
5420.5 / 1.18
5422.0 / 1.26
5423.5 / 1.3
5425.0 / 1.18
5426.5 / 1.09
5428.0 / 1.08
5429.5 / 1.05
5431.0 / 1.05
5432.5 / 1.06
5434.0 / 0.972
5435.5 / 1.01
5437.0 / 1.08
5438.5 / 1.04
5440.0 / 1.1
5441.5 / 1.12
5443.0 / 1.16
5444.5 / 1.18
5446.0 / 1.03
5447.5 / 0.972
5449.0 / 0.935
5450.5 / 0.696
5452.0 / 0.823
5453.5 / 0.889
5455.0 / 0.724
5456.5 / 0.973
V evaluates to 0.9 angstrom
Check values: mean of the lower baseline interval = 1.1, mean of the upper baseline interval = 1.11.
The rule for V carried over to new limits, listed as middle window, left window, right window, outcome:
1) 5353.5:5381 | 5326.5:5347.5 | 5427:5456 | -0.5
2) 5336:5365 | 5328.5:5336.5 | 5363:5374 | -3.4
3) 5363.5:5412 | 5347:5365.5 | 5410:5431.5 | 1.1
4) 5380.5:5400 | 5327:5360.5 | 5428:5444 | -1.2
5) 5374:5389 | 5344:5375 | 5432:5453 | -1.8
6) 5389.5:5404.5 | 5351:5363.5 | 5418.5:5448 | 0.2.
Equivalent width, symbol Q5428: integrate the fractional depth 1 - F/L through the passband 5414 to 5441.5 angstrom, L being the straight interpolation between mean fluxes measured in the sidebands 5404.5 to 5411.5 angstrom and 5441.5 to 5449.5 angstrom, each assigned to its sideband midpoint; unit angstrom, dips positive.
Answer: -1.3 angstrom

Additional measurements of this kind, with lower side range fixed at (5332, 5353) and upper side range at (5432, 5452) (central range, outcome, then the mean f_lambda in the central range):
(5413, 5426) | -1.8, 1.17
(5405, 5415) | -0.1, 1.04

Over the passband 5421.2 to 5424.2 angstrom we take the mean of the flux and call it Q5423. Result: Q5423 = 1.28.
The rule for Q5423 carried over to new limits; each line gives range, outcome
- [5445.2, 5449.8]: 0.978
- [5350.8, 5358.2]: 1.11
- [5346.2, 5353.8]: 1.06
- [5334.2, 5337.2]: 1.05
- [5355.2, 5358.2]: 1.12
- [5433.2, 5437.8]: 1.02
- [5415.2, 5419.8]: 1.17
